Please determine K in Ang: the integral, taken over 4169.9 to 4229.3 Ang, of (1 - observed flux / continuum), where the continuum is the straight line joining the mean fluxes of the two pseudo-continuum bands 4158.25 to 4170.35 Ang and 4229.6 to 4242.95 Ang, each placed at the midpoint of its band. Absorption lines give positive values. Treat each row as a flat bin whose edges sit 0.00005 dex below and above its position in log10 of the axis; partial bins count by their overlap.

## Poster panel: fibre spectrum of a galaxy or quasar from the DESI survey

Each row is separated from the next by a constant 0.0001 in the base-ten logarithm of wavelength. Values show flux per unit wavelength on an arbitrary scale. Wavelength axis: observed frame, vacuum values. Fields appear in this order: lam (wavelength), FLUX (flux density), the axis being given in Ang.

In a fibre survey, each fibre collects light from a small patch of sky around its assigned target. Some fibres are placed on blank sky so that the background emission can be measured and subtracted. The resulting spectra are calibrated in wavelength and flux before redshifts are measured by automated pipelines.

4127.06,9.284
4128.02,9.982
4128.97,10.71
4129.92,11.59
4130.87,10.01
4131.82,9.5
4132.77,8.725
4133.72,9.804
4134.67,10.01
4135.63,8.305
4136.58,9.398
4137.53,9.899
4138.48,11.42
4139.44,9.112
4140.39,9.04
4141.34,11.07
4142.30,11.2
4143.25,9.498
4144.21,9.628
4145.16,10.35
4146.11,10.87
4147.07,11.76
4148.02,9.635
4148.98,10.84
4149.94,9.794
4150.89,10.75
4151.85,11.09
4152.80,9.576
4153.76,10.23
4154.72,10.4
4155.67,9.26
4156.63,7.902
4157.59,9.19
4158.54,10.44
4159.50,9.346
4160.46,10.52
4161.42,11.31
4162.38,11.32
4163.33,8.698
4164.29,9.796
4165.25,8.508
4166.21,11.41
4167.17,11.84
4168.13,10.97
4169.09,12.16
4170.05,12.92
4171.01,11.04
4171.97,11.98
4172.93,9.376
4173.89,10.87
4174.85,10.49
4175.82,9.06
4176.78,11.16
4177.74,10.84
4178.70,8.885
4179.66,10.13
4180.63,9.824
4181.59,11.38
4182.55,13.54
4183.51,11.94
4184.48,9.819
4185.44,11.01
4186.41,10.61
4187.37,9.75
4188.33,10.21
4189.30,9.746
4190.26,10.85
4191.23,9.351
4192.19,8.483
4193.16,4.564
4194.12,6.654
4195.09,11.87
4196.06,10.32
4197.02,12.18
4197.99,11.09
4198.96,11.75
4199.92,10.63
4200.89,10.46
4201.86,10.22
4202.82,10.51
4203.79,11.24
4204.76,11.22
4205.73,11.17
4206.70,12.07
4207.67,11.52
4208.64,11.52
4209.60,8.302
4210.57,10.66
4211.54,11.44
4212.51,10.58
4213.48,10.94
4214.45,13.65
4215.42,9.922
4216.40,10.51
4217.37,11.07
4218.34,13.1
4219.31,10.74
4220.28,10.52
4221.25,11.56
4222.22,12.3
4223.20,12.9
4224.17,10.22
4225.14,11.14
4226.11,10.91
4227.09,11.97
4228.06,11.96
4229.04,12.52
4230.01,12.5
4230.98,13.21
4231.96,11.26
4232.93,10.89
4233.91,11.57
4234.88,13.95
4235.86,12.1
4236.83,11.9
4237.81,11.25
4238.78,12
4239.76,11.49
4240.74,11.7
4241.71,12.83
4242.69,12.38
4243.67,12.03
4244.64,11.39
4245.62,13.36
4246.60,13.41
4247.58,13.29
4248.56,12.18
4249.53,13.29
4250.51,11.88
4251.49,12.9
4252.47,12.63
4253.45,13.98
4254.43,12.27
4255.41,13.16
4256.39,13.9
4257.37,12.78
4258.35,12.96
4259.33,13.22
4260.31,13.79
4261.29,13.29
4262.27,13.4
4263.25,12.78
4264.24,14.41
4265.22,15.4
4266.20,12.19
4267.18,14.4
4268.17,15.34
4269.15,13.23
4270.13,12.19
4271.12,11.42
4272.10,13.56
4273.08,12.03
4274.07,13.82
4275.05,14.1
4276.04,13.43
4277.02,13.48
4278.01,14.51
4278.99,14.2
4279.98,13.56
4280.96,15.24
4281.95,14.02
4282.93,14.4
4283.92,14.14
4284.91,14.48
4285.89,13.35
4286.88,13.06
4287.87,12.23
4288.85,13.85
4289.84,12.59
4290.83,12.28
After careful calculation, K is 3.1 Ang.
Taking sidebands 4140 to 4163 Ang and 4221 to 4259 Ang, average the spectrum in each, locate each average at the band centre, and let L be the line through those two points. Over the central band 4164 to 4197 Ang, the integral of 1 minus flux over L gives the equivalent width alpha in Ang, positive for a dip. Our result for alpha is 1.6 Ang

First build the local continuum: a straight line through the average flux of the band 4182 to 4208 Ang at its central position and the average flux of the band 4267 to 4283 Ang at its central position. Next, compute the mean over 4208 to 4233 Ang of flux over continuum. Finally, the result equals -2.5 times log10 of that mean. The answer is 0.01 mag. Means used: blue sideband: 10.5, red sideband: 13.7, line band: 11.4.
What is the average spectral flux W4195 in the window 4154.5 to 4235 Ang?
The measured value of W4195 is 10.8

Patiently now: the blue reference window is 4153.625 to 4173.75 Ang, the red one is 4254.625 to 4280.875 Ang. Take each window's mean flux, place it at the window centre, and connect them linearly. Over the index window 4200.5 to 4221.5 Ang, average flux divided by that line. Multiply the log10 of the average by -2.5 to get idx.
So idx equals 0.07 mag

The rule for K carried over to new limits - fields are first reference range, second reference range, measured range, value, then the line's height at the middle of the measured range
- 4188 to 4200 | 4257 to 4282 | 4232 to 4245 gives 0.08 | 12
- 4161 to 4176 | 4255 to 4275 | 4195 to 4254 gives 2.79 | 12.3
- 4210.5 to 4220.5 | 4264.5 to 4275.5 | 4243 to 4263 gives -0.30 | 12.8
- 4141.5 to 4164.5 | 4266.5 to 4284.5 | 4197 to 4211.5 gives 0.87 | 11.6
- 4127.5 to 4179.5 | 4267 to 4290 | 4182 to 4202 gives 1.84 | 11.3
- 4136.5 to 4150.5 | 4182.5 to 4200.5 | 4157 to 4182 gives -0.74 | 10.2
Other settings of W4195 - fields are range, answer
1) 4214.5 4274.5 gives 12.5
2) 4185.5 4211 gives 10.3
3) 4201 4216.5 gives 11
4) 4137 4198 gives 10.3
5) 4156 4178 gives 10.5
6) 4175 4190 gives 10.5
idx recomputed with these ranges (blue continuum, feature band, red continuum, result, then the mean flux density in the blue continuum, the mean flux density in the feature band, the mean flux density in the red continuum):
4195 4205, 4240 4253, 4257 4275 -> 0.01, 11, 12.5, 13.4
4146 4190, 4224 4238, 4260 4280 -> 0.05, 10.5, 11.9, 13.5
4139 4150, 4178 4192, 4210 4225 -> 0.04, 10.3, 10.5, 11.3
